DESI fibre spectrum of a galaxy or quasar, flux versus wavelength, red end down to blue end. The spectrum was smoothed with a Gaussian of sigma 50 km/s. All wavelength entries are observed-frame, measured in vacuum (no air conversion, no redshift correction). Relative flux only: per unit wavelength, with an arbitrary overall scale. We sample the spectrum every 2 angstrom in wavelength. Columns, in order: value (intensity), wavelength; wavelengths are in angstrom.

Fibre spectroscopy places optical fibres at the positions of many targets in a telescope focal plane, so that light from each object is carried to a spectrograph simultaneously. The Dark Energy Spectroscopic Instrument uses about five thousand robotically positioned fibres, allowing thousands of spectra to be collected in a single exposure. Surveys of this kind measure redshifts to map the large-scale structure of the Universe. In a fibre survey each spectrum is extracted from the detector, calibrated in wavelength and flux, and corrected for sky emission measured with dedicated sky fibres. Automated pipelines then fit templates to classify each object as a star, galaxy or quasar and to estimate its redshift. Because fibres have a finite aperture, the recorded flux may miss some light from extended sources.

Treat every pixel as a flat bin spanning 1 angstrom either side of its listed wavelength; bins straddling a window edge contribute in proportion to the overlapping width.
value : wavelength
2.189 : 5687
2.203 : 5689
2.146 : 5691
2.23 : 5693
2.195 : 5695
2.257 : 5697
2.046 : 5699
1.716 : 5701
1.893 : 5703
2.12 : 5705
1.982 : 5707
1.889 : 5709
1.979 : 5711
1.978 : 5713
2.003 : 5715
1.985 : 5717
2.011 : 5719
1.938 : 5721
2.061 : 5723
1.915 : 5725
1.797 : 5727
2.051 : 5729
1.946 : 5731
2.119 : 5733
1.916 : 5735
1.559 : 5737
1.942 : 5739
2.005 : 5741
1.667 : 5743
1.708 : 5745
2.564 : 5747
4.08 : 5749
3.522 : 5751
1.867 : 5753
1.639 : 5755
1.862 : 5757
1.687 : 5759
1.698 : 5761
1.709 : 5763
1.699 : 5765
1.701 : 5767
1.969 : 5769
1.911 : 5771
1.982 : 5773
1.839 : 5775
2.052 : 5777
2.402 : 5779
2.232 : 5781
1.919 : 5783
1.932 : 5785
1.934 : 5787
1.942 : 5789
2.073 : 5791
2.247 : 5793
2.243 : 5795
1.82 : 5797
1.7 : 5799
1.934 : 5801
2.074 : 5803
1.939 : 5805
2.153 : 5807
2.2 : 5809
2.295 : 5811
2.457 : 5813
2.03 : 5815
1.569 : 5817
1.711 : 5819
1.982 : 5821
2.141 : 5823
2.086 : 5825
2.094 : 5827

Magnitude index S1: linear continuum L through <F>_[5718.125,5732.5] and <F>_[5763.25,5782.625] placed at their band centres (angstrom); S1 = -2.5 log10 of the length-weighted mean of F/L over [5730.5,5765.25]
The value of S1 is -0.06 mag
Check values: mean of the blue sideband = 1.96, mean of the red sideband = 1.96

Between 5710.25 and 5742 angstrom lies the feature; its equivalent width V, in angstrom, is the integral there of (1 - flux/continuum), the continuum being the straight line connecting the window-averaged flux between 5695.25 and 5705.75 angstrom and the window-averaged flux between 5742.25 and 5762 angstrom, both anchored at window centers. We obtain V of 2.6 angstrom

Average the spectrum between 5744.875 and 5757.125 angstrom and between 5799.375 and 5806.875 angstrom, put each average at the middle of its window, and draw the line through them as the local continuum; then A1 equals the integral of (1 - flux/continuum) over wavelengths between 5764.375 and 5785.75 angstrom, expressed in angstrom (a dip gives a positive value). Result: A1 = 2.93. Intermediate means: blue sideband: 2.56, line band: 1.97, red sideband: 1.98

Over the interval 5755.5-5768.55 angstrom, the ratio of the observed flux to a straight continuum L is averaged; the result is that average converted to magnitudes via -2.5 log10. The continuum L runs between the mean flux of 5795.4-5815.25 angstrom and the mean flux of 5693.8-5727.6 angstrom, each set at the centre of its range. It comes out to 0.17 mag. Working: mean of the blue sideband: 1.99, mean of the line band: 1.73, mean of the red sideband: 2.07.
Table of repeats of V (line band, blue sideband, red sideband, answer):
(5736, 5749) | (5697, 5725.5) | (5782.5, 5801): -0.6 angstrom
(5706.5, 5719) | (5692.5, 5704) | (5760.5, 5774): 0.2 angstrom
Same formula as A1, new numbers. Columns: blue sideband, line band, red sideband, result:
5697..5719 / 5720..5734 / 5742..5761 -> 0.8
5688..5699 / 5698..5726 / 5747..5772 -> 2.7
